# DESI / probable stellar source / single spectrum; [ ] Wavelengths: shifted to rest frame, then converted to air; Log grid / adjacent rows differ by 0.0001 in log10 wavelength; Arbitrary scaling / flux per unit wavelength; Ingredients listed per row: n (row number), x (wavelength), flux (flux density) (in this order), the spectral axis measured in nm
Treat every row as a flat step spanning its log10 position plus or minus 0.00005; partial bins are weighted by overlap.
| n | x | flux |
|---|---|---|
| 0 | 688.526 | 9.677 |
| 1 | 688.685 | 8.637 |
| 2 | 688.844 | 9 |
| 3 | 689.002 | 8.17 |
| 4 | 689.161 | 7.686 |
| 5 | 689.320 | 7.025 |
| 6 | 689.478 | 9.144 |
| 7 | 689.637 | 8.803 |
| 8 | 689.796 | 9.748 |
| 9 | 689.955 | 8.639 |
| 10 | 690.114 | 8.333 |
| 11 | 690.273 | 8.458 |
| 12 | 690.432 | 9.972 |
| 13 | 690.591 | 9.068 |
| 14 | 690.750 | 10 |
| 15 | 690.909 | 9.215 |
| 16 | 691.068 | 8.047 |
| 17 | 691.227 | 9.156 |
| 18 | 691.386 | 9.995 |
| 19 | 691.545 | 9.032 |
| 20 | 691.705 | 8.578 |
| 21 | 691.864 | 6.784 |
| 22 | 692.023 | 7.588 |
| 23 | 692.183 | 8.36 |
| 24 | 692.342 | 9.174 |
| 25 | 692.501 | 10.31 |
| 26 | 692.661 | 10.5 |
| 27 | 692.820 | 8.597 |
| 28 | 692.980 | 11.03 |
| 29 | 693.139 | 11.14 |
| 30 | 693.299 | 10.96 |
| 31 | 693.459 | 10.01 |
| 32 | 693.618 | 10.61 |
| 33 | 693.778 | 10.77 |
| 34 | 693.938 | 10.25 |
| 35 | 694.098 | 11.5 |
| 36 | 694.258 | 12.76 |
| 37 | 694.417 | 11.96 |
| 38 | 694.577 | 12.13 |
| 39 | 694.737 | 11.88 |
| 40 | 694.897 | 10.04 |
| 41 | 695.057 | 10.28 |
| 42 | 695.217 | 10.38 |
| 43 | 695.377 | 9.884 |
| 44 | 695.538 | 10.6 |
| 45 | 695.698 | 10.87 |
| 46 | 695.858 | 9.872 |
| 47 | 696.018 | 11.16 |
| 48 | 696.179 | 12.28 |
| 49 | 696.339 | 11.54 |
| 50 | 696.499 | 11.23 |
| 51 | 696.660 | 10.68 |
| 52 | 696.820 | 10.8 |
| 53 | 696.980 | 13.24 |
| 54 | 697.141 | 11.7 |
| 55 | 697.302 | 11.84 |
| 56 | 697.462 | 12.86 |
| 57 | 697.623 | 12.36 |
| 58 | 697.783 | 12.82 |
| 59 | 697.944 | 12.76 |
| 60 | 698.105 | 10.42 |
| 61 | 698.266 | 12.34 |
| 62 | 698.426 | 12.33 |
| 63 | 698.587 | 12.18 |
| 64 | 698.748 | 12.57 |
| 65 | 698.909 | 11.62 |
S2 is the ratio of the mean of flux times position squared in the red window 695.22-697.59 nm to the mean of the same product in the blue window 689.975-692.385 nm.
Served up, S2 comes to 1.3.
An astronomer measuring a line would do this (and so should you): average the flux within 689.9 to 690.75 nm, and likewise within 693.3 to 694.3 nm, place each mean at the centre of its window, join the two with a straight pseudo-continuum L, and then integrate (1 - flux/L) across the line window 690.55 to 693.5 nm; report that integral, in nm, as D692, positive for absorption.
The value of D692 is 0.177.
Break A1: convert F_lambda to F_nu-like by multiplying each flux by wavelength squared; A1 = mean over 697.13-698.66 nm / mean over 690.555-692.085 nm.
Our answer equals 1.42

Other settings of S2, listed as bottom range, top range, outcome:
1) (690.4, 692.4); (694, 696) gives 1.26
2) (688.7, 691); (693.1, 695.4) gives 1.27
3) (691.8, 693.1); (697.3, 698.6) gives 1.36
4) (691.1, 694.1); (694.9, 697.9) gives 1.19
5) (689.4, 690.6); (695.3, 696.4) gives 1.23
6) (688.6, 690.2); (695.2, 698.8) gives 1.39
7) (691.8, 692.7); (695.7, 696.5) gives 1.29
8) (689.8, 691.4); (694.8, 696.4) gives 1.19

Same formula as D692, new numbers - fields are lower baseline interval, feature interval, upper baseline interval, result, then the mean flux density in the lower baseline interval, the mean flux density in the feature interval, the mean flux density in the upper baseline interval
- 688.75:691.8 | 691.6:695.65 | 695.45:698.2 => 0.01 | 8.83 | 10.2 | 11.6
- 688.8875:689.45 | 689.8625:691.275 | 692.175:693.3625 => -0.04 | 7.86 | 8.99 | 10.1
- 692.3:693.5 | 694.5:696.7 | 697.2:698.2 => 0.08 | 10.3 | 10.9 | 12.2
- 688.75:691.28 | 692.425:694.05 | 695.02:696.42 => -0.09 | 8.77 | 10.4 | 10.8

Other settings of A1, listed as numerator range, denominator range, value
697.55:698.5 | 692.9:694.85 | 1.10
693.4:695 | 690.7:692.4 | 1.30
